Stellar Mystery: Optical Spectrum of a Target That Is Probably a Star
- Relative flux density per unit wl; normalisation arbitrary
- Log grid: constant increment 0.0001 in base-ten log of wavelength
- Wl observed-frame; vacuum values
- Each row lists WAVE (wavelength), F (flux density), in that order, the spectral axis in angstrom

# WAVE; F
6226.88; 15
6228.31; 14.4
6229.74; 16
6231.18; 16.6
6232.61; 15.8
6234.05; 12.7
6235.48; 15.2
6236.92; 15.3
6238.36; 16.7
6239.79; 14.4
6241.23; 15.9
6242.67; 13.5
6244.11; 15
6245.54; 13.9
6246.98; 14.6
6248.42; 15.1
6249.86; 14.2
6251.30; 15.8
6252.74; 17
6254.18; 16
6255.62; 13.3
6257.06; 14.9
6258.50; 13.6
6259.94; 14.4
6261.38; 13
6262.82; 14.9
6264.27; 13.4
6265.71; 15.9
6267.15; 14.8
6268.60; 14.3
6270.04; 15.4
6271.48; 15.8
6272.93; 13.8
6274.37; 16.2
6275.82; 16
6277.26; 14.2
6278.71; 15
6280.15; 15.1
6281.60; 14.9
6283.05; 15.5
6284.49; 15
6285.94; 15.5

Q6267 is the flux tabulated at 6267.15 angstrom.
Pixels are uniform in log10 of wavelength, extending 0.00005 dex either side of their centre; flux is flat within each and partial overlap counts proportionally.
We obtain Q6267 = 14.8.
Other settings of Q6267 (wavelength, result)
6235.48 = 15.2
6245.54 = 13.9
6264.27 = 13.4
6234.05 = 12.7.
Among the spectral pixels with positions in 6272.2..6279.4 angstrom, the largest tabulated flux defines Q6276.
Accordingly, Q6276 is 16.2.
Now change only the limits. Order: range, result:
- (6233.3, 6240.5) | 16.7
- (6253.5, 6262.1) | 16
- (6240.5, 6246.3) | 15.9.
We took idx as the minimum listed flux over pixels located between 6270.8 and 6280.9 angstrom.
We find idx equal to 13.8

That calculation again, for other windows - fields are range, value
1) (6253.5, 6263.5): 13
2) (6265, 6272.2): 14.3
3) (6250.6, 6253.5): 15.8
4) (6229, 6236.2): 12.7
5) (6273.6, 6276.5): 16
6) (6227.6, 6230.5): 14.4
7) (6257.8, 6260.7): 13.6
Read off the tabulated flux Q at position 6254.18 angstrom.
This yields 16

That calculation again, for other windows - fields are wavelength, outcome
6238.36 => 16.7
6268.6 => 14.3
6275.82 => 16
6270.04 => 15.4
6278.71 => 15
